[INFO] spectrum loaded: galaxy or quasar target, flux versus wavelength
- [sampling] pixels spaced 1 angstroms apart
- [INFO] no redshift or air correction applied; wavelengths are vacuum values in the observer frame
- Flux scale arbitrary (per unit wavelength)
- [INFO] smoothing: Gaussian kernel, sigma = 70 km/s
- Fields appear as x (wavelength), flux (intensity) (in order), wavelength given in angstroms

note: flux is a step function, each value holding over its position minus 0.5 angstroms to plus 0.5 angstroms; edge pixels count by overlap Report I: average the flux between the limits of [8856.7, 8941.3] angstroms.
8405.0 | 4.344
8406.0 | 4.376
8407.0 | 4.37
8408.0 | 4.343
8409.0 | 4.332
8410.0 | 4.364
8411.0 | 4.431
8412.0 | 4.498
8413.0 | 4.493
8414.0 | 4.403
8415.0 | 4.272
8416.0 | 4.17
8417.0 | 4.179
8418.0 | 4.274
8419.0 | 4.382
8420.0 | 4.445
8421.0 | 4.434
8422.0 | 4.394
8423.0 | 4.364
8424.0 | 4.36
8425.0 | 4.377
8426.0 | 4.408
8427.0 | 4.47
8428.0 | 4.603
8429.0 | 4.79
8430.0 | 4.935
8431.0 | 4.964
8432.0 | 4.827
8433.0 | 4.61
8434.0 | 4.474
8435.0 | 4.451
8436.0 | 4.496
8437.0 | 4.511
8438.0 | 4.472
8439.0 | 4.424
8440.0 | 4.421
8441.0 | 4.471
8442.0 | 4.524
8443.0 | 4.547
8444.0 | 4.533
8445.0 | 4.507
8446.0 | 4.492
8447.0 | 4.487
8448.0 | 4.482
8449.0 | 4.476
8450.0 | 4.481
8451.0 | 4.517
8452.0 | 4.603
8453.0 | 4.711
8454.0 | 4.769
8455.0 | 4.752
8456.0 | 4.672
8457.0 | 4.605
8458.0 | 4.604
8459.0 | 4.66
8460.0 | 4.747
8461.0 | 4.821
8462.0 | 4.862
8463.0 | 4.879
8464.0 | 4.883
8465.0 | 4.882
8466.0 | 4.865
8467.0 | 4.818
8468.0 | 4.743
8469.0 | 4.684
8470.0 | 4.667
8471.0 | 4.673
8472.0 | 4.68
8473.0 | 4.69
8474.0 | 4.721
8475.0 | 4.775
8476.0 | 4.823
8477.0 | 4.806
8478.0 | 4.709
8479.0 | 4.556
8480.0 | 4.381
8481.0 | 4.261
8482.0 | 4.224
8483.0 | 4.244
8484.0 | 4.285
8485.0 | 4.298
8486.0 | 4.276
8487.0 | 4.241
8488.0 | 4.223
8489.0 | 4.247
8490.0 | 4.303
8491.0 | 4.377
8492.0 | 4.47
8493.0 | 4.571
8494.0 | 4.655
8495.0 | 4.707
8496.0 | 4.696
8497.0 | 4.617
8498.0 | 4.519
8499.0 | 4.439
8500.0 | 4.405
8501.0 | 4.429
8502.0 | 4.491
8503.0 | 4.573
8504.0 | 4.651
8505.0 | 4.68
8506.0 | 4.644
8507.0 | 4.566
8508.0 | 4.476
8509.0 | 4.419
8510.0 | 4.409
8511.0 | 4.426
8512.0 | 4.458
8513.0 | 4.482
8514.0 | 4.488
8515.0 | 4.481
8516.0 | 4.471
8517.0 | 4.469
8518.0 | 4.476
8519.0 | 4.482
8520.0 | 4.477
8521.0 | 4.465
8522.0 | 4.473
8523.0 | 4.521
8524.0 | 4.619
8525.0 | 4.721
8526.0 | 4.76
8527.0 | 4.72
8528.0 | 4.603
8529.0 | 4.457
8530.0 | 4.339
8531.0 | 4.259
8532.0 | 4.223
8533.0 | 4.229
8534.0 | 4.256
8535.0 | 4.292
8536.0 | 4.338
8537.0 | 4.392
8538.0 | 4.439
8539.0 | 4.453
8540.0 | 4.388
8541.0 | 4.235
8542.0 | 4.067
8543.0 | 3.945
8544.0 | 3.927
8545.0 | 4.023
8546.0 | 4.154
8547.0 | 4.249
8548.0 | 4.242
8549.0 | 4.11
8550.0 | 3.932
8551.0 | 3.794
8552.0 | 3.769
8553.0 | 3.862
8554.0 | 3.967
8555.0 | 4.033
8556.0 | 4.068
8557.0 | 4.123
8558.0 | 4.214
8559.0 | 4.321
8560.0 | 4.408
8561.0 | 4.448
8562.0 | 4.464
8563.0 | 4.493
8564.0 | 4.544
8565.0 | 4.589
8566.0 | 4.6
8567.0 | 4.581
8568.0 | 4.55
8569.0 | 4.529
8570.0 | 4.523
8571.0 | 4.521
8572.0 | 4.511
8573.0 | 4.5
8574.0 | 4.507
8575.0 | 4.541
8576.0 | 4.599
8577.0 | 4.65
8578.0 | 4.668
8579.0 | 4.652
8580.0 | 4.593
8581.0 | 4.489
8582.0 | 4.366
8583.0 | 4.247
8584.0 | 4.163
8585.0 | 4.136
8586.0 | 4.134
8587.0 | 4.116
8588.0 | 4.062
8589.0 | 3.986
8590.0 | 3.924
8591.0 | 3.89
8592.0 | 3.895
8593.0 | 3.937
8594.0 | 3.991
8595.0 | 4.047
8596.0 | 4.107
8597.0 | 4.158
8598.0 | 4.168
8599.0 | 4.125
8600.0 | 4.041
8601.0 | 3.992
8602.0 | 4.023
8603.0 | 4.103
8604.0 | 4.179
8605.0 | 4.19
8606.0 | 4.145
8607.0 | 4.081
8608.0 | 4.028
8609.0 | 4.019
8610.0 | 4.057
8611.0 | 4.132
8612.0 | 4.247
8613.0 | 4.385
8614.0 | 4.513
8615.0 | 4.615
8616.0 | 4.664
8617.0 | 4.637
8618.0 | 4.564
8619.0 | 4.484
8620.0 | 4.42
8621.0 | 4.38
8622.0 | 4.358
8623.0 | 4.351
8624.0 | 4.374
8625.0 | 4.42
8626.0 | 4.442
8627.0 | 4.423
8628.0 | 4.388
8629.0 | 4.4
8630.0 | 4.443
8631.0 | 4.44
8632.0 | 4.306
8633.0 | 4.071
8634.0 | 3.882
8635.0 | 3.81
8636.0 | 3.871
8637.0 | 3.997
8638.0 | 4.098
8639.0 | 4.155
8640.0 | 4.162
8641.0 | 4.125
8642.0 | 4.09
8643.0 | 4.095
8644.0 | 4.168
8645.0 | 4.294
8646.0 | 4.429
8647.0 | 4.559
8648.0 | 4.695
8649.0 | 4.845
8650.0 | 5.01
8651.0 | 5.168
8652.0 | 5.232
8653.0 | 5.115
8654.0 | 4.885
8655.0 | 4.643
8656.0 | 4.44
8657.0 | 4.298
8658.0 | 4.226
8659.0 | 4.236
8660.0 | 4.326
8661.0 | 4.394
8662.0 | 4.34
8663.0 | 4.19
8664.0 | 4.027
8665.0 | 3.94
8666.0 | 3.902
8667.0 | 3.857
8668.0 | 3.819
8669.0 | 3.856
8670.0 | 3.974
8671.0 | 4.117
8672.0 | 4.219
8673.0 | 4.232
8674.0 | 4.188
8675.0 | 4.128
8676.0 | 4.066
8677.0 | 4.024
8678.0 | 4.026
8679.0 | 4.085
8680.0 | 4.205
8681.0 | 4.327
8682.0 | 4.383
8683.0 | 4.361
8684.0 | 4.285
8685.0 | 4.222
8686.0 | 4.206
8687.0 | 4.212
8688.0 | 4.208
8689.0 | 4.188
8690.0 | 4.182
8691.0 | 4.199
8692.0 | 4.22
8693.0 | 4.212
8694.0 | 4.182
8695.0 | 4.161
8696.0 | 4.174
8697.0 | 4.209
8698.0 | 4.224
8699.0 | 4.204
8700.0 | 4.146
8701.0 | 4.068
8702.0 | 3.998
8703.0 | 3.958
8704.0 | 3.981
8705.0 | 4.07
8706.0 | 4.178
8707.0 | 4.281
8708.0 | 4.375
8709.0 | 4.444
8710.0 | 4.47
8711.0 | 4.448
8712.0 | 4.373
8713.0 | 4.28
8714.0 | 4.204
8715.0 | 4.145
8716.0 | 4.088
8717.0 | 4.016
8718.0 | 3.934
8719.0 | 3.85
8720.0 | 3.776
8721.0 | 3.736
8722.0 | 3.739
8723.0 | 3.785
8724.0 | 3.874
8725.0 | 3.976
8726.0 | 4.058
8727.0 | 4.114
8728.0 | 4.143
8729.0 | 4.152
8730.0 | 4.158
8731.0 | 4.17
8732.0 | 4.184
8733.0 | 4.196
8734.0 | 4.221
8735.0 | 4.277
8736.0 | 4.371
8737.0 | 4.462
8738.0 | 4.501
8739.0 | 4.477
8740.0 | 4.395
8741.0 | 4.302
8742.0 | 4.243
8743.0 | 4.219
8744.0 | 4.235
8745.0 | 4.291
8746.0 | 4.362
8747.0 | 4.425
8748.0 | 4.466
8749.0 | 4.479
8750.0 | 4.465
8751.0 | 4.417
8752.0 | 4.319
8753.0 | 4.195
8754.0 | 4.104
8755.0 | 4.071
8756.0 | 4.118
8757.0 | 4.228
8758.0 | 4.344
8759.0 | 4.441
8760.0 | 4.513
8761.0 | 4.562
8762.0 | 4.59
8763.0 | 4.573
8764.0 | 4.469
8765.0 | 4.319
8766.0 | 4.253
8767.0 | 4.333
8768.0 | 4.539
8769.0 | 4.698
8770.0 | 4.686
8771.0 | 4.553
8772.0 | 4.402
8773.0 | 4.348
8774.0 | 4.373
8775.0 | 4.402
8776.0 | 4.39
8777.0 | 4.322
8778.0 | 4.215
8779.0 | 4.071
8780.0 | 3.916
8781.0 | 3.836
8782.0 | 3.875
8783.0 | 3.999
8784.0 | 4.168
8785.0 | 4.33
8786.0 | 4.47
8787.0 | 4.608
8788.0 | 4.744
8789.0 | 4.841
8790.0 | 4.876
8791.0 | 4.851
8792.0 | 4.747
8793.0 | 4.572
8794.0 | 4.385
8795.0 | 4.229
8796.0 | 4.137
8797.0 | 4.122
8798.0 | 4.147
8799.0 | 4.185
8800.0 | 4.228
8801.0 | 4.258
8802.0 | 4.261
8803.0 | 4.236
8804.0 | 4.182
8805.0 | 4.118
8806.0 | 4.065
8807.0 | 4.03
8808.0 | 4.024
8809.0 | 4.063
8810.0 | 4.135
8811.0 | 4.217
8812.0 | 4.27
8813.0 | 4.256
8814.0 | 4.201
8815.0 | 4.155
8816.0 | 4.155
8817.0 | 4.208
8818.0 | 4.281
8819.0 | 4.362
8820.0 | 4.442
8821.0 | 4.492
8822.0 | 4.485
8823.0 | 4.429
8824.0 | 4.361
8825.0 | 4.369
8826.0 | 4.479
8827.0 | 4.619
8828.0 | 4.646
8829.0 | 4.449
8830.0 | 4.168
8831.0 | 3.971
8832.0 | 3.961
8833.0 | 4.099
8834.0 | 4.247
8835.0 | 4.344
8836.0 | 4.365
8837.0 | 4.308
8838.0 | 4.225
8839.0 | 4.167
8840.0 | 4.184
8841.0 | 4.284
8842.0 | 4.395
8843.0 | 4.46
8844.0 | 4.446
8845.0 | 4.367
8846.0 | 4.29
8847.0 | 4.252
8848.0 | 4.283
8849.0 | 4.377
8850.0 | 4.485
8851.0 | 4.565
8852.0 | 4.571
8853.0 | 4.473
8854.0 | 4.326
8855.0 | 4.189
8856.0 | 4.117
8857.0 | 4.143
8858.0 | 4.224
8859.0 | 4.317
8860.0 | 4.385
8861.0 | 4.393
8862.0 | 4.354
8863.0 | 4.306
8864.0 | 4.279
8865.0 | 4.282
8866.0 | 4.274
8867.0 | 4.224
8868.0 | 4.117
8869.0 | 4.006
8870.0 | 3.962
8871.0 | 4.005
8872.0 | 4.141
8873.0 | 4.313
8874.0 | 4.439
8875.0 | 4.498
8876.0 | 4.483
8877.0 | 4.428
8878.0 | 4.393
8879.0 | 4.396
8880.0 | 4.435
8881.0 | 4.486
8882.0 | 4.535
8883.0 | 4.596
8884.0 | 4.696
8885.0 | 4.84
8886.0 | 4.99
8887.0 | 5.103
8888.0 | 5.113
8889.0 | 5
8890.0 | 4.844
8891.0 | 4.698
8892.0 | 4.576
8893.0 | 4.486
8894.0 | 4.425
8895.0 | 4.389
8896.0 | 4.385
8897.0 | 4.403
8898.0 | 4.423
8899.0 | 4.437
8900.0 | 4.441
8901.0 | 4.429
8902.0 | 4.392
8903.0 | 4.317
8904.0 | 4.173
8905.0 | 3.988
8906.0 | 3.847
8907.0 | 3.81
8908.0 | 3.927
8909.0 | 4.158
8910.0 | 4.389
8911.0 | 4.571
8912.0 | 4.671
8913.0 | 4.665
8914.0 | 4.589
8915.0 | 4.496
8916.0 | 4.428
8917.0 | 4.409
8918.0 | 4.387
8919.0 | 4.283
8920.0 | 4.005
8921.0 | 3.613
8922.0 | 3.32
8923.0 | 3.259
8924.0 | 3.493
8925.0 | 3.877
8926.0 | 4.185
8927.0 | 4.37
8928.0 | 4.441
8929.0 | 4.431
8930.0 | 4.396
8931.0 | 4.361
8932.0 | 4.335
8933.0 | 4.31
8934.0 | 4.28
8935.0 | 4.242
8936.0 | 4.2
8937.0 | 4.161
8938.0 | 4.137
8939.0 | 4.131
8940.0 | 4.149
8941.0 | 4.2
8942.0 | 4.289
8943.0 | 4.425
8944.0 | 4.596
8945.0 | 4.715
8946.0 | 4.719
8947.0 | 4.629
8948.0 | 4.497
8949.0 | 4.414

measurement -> 4.32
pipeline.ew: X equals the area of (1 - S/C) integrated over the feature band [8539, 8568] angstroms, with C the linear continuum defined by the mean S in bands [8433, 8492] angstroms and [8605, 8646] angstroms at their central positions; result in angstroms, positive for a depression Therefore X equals 1.2 angstroms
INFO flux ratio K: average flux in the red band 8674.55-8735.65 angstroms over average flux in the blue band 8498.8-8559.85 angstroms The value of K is 0.95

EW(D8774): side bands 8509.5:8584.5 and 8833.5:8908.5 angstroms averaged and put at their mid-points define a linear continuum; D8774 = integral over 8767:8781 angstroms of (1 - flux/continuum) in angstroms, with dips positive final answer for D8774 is 0.1 angstroms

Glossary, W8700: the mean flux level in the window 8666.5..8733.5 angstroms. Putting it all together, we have 4.13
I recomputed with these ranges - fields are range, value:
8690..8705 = 4.14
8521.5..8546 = 4.36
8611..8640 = 4.32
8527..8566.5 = 4.24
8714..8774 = 4.26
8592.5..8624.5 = 4.23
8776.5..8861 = 4.3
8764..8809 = 4.32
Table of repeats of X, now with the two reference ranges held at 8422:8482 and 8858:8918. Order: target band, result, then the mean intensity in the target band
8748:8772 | 0.4 angstroms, 4.4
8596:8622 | 1.7 angstroms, 4.25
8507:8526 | 0.4 angstroms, 4.5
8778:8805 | 0.9 angstroms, 4.31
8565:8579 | 0.0 angstroms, 4.56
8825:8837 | 0.4 angstroms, 4.31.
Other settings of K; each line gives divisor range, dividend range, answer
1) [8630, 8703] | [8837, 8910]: 1.03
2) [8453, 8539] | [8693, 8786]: 0.93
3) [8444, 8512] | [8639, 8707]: 0.93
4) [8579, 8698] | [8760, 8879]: 1.02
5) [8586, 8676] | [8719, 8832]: 1.01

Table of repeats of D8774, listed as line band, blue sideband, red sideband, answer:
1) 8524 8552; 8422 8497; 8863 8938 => 1.6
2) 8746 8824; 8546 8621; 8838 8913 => 0.4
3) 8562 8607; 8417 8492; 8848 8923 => 2.1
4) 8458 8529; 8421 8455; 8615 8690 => -1.2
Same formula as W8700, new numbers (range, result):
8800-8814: 4.17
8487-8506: 4.5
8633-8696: 4.26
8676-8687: 4.21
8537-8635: 4.27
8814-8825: 4.33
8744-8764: 4.37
